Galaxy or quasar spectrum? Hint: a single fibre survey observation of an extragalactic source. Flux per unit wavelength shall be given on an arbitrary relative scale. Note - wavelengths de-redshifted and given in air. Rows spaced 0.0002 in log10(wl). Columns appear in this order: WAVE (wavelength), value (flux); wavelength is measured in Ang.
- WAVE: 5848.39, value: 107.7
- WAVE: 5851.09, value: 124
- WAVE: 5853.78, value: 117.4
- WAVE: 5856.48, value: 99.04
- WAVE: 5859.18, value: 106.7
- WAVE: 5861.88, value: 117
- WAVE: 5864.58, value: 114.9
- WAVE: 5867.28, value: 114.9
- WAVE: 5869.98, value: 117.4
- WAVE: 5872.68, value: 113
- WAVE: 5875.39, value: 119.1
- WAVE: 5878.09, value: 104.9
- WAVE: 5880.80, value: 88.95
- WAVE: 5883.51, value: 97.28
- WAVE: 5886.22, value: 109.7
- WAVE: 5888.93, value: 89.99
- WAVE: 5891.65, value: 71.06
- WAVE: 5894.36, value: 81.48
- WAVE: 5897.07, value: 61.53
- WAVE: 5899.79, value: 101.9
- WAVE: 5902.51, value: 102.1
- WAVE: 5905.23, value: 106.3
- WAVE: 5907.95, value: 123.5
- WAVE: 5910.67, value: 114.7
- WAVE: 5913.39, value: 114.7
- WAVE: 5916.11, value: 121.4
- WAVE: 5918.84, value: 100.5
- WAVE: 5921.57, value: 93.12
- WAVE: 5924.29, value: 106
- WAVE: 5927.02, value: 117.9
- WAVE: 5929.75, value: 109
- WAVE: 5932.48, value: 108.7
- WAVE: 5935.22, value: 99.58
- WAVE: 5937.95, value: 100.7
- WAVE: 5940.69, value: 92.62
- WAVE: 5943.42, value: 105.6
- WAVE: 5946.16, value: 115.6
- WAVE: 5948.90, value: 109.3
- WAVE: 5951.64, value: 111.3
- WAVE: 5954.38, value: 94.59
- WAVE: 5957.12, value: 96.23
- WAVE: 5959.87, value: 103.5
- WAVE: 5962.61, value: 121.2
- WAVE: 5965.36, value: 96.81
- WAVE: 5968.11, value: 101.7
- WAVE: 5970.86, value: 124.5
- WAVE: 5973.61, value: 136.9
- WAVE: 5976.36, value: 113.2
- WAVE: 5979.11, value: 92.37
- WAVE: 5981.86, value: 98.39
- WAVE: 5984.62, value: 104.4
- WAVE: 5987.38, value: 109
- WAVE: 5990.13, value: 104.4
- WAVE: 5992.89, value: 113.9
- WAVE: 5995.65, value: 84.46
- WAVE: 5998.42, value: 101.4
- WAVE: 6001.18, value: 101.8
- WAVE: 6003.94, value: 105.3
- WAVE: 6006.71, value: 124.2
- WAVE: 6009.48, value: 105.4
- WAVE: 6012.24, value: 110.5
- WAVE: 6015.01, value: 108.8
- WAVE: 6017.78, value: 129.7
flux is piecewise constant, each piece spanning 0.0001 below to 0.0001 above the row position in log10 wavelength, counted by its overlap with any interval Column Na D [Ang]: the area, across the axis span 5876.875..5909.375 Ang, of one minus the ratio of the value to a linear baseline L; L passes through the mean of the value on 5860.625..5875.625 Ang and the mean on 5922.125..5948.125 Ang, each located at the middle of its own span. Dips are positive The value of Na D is 5.0 Ang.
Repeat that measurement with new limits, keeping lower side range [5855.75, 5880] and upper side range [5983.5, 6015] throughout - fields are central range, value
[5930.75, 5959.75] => 1.3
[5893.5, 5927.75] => 2.0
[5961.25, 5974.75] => -1.1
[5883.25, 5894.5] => 2.1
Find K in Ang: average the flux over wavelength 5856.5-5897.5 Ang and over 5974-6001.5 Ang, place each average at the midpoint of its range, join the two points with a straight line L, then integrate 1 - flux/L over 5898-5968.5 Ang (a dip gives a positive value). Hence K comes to -2.6 Ang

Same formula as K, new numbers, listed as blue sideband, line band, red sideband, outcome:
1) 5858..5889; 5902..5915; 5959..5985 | -0.5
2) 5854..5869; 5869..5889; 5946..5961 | 0.7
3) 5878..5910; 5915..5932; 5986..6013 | -1.7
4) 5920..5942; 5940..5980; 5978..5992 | -2.1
